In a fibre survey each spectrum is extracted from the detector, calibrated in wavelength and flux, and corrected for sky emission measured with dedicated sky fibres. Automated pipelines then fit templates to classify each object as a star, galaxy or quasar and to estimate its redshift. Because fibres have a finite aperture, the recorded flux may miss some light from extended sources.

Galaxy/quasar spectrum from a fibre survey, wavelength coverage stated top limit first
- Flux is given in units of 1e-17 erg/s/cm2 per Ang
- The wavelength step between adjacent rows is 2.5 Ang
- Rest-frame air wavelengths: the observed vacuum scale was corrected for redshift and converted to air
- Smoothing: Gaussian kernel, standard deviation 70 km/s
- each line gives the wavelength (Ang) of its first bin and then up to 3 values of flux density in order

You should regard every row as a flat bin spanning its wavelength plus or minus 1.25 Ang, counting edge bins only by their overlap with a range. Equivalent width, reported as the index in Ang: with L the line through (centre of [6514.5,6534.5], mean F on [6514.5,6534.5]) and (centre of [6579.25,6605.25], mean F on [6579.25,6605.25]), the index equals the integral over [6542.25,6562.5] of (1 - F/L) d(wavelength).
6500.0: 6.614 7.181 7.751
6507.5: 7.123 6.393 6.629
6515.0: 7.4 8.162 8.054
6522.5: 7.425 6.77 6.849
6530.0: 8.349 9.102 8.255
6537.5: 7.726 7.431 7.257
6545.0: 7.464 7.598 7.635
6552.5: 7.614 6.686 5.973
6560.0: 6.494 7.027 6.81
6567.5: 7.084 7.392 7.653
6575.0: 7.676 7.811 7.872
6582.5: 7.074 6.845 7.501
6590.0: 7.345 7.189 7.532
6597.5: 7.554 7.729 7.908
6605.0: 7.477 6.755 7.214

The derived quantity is 1.52 Ang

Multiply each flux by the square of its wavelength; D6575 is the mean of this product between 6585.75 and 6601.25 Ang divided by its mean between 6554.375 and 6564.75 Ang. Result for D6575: 1.15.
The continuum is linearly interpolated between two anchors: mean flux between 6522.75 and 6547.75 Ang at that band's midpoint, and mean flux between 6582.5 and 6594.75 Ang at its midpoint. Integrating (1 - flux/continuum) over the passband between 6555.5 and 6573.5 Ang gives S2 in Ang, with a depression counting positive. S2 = 1.3 Ang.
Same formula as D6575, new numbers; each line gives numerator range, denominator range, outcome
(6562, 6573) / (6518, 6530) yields 0.98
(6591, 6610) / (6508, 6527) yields 1.05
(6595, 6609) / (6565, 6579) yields 1.01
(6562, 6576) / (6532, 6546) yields 0.94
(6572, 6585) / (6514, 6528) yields 1.03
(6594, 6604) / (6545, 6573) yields 1.10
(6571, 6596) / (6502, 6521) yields 1.04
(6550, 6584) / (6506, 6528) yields 1.01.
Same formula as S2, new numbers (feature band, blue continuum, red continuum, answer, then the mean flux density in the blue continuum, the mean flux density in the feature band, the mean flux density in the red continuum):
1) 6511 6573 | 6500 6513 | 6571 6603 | -1.5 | 7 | 7.39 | 7.5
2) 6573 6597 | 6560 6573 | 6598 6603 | 0.1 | 7.1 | 7.44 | 7.77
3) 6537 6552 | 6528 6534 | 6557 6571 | 0.5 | 8.47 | 7.51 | 6.83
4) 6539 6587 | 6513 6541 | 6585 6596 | 1.7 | 7.75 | 7.23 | 7.33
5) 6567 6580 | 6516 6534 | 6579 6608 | -0.1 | 7.82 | 7.58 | 7.41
